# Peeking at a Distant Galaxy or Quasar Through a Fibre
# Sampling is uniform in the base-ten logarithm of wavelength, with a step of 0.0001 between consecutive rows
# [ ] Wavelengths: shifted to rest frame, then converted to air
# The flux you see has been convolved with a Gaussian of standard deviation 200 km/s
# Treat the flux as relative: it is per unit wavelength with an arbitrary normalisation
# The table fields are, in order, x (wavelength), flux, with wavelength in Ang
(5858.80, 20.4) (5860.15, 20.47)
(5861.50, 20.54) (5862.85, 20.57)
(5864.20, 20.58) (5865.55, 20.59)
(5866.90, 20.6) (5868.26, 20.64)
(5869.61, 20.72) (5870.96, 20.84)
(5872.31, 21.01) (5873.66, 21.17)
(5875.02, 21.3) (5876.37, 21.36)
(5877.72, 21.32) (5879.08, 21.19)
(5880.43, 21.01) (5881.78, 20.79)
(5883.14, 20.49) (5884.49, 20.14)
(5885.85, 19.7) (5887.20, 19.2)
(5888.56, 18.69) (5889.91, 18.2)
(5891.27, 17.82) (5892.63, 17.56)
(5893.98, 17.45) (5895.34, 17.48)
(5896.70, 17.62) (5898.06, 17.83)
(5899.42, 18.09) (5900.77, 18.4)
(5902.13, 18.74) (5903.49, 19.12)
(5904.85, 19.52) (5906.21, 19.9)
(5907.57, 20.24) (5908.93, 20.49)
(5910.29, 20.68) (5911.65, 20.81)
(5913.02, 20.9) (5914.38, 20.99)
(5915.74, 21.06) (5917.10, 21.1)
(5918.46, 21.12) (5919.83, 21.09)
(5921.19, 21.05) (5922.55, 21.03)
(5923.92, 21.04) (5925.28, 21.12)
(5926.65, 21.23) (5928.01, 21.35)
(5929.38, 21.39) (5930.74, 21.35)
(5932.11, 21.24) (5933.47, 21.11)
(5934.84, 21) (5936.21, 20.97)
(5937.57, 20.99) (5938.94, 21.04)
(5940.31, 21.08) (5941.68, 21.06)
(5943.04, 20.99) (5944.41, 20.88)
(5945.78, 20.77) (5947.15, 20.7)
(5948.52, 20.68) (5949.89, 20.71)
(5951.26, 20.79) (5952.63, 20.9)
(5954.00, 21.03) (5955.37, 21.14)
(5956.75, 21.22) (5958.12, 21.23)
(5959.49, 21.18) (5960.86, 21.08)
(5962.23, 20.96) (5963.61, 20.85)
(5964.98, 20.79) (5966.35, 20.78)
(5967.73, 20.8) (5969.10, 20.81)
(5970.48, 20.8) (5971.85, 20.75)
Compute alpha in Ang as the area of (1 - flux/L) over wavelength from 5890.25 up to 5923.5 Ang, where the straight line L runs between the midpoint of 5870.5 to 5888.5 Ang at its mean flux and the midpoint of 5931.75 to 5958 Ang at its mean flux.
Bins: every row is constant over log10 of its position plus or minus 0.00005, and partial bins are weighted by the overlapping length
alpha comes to 1.9 Ang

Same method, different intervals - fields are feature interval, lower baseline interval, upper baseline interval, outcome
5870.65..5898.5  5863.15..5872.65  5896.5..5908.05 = 0.3 Ang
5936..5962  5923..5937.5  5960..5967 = 0.1 Ang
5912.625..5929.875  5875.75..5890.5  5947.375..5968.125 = -0.4 Ang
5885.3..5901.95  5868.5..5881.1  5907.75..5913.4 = 2.1 Ang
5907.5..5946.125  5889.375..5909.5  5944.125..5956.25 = -2.4 Ang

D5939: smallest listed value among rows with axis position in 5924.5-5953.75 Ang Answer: 20.68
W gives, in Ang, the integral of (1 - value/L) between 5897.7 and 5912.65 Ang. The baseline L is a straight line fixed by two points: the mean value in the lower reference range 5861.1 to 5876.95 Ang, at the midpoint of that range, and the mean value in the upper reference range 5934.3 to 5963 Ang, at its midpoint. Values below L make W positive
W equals 1.0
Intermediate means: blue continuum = 20.8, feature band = 19.5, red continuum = 21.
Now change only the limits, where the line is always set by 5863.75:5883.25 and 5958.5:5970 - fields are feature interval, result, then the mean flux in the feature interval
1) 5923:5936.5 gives -0.2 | 21.2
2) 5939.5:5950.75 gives 0.0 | 20.9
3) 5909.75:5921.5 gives 0.0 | 21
